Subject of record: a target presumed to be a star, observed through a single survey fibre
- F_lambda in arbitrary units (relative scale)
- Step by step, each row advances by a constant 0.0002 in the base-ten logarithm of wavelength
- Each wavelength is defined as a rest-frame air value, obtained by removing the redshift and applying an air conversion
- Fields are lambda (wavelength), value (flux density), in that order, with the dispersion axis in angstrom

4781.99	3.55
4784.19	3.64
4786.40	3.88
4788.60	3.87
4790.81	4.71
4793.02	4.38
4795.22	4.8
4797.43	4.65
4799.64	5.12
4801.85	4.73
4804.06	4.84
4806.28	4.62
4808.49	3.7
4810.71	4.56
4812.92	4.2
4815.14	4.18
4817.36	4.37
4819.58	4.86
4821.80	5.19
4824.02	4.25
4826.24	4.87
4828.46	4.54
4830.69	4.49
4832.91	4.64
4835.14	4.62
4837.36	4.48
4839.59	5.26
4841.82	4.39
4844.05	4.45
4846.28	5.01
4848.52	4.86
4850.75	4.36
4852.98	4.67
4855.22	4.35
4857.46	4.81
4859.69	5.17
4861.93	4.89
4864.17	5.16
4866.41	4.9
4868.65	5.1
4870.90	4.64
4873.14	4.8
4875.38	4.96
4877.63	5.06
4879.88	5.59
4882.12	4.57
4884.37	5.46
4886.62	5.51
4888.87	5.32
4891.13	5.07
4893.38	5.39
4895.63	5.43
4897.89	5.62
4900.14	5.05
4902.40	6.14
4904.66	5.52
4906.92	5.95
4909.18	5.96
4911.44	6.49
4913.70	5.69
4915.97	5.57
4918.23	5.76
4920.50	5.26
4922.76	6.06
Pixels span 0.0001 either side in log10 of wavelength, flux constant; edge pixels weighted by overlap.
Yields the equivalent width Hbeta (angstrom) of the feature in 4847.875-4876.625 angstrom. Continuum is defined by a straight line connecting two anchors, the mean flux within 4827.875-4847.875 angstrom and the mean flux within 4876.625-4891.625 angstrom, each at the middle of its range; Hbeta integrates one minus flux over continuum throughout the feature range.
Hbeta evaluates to 0.8 angstrom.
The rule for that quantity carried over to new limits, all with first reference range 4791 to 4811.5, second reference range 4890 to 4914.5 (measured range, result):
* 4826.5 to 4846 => 1.3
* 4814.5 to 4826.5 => 0.5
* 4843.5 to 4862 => 1.5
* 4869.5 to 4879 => 0.9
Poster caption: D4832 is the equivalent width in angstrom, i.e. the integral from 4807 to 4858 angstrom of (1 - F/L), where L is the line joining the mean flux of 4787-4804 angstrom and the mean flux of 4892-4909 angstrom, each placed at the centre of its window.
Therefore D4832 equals 3.97 angstrom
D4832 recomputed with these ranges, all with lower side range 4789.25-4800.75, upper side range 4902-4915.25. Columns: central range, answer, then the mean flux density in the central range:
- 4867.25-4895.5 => 2.54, 5.13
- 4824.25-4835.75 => 1.08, 4.6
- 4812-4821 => 0.91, 4.43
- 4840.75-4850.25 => 1.07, 4.66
